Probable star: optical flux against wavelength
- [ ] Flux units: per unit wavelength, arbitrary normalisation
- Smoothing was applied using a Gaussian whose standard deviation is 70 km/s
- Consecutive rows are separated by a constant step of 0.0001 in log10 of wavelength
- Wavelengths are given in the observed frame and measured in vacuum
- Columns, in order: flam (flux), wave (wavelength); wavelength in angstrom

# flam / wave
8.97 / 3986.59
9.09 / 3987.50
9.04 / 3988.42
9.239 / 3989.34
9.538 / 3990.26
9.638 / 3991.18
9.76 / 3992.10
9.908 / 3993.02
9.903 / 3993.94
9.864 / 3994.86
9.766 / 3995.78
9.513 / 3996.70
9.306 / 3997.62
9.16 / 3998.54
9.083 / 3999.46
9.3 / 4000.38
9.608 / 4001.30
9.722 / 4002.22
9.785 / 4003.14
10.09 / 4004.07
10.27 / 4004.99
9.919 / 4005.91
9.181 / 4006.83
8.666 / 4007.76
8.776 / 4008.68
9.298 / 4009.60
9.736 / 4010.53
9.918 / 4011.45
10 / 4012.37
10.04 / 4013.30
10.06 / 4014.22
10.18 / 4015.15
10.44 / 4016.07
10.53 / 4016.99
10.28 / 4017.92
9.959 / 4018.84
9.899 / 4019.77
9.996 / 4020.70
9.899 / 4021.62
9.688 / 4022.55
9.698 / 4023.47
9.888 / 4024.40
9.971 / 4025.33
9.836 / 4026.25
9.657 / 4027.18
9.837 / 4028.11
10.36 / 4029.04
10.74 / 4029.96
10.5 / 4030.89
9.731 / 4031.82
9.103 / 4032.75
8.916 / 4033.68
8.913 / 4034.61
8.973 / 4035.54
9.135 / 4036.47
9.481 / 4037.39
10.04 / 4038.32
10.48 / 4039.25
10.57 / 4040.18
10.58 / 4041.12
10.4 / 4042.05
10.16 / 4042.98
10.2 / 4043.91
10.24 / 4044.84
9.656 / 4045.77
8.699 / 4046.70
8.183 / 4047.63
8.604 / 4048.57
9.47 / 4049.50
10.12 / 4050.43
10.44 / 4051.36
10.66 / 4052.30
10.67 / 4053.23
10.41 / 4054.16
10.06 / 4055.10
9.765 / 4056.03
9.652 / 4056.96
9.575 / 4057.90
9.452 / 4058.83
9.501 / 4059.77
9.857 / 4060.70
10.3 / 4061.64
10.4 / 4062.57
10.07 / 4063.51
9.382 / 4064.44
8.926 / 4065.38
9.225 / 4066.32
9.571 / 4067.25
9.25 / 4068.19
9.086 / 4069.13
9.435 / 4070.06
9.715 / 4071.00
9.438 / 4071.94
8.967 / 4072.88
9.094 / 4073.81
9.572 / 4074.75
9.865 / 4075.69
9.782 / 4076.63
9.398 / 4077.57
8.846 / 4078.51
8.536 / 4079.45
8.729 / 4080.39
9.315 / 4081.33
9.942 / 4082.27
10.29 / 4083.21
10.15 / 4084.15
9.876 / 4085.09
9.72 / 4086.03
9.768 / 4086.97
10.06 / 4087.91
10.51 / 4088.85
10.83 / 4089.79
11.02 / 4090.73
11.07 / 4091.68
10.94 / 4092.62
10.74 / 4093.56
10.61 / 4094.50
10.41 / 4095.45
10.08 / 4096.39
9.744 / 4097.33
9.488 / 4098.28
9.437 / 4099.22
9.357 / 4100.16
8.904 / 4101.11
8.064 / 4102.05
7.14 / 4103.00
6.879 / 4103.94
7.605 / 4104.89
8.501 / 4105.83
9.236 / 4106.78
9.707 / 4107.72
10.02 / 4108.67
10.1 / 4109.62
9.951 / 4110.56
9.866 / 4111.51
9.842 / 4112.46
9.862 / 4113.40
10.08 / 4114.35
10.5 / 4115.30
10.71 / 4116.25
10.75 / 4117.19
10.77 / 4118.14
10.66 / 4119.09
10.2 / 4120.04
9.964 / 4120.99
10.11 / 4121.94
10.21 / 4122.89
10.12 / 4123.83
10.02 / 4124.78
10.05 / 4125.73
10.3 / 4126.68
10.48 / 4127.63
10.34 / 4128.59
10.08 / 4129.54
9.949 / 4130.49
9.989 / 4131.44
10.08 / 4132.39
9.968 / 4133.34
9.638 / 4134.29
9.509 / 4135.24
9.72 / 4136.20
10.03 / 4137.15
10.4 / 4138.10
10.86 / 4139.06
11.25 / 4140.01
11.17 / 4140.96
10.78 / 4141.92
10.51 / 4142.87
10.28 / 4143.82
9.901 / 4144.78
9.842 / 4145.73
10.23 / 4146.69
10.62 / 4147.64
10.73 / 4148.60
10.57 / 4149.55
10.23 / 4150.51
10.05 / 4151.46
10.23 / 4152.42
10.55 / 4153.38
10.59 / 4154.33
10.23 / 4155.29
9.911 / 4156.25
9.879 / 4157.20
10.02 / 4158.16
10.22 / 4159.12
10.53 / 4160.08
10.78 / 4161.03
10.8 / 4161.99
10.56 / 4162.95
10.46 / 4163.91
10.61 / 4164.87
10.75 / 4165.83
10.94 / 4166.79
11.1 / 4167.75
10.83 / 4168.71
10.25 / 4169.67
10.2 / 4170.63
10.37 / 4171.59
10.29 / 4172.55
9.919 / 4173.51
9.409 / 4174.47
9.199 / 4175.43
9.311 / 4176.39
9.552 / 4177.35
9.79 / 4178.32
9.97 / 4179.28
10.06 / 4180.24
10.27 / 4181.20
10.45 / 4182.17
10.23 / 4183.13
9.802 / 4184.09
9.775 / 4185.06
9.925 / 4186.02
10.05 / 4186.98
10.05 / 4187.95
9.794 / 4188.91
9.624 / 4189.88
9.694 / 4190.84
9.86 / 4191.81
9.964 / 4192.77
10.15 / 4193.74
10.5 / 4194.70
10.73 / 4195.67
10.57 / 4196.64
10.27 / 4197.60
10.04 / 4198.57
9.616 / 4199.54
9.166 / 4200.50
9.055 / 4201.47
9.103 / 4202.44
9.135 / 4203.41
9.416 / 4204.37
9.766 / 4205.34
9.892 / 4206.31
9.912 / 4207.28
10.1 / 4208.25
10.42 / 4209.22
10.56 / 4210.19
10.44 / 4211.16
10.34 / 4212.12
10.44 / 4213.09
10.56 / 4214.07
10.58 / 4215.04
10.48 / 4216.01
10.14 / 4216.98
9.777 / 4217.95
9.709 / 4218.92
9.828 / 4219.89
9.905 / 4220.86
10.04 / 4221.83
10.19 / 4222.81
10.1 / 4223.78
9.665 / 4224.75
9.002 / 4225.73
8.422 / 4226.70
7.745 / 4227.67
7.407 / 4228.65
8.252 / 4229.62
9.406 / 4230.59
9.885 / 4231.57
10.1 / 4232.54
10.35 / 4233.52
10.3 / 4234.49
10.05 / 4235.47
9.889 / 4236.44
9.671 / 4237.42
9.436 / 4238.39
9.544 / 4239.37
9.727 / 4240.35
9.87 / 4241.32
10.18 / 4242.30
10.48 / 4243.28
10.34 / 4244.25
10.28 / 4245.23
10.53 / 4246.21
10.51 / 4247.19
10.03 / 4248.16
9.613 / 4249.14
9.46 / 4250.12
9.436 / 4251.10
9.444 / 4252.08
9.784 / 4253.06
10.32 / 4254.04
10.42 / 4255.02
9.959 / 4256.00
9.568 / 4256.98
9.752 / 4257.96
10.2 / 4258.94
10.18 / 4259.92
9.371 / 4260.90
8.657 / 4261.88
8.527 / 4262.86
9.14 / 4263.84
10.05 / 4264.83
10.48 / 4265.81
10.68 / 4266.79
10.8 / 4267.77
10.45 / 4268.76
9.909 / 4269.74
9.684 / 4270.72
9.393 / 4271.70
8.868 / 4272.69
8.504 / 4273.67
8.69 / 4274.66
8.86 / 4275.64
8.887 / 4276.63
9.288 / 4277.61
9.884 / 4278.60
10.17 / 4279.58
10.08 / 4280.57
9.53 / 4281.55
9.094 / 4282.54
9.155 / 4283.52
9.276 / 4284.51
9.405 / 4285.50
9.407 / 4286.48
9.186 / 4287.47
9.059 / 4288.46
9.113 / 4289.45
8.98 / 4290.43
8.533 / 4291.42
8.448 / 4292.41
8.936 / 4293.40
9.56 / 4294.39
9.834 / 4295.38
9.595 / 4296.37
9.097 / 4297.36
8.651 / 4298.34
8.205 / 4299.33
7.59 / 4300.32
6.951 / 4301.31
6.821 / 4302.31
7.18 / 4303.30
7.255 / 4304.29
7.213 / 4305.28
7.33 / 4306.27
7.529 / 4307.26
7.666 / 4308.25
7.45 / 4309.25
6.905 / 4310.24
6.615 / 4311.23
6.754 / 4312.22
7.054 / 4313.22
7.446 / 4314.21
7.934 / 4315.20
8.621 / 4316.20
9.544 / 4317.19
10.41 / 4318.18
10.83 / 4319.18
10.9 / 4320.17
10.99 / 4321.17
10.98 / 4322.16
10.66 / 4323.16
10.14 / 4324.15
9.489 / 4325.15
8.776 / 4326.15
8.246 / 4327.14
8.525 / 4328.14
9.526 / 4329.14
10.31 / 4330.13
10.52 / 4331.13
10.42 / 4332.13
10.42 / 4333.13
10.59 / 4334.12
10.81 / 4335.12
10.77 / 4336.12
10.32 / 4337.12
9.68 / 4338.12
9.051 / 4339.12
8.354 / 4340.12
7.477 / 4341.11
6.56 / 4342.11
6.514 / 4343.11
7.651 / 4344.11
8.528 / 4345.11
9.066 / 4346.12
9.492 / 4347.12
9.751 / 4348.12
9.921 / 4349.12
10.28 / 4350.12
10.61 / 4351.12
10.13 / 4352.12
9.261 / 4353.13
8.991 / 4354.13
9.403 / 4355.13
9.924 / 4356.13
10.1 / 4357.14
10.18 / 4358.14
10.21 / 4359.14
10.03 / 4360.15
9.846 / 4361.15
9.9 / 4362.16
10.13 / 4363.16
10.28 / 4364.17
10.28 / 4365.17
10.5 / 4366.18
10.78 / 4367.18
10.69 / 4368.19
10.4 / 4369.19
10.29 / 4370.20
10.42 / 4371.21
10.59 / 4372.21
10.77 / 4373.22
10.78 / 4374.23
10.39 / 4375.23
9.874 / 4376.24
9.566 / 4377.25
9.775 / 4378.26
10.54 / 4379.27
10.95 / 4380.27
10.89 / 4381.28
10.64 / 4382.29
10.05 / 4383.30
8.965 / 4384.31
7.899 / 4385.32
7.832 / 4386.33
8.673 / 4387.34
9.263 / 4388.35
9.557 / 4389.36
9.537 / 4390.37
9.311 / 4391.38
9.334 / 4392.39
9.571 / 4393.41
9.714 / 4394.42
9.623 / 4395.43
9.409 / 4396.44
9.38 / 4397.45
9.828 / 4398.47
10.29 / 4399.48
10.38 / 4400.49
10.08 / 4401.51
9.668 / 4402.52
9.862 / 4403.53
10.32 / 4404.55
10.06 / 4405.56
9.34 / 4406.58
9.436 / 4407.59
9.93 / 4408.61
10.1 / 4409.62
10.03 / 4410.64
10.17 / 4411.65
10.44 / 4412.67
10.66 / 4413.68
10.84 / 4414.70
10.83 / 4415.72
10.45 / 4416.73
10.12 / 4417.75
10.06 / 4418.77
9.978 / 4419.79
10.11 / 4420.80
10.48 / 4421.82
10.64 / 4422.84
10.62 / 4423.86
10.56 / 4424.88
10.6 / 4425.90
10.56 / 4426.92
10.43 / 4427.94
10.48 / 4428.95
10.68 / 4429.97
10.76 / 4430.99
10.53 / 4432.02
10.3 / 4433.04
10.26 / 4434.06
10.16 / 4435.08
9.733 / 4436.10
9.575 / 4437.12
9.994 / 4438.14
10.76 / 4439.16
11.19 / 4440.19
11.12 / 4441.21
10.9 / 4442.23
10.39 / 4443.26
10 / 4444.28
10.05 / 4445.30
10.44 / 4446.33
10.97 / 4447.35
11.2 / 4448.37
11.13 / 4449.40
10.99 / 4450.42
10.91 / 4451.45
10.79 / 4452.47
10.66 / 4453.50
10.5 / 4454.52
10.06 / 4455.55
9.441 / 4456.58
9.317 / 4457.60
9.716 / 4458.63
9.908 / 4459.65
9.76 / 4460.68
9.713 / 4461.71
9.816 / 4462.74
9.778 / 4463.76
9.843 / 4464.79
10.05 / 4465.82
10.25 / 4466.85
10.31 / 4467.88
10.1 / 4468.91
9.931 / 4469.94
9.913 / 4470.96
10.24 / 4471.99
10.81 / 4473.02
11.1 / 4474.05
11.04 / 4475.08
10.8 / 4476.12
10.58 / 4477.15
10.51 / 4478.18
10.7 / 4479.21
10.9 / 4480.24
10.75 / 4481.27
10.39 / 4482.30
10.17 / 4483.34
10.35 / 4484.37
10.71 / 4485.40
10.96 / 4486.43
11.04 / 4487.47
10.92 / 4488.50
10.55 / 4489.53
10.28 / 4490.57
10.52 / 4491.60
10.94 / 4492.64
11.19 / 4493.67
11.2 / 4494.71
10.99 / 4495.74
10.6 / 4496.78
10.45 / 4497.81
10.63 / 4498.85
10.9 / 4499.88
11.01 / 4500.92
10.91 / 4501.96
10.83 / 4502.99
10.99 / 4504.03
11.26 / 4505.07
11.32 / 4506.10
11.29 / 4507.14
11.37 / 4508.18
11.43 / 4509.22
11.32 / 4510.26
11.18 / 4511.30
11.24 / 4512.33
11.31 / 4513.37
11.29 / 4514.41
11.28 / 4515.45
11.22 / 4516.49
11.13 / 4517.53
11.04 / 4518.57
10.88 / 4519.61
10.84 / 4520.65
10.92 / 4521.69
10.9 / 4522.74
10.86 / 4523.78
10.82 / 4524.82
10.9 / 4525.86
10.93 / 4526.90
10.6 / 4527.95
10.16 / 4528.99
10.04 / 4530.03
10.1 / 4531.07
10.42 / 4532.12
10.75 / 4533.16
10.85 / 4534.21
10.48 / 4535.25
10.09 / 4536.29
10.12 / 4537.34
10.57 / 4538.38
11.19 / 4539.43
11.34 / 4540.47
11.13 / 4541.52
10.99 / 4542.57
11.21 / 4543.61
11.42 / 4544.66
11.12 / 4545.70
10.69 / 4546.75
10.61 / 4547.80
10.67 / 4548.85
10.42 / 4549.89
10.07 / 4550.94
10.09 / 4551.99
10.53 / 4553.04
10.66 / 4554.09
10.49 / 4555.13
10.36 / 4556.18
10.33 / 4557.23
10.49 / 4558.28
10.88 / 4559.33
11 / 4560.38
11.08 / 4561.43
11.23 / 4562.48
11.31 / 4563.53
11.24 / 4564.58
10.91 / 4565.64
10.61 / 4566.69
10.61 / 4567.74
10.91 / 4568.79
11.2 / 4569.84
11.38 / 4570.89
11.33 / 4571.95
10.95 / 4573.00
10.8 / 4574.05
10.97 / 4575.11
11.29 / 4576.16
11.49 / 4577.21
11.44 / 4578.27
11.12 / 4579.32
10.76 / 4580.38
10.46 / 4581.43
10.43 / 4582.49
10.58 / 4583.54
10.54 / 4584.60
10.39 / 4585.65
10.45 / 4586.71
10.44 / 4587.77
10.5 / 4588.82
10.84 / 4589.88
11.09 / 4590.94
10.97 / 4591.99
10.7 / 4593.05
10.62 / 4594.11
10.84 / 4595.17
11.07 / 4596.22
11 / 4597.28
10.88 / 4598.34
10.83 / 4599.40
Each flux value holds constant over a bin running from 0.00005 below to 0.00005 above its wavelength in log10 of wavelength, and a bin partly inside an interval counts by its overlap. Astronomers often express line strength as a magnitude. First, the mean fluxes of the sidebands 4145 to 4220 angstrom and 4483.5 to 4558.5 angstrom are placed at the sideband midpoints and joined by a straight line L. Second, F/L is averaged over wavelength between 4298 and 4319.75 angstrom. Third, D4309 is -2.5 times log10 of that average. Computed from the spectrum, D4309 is 0.31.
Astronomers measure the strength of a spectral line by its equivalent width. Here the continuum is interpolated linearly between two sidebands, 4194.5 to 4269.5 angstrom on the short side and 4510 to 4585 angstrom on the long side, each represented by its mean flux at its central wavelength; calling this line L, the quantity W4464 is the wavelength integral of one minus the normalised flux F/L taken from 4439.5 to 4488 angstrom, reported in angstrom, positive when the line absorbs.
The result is 0.7 angstrom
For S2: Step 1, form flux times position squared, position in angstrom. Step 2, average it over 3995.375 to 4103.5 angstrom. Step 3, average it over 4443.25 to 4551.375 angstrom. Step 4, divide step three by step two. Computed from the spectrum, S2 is 1.35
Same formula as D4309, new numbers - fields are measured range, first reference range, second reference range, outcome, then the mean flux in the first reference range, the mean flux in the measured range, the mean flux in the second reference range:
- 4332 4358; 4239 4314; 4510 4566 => 0.02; 9.11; 9.38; 10.8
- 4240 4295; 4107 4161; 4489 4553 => 0.09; 10.2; 9.61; 10.8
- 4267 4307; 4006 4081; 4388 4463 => 0.12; 9.7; 8.92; 10.2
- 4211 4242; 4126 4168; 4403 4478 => 0.07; 10.3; 9.72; 10.3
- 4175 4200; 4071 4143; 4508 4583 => 0.01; 9.87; 9.97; 10.9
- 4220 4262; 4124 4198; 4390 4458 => 0.05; 10.2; 9.72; 10.2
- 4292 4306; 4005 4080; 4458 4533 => 0.24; 9.72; 8.22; 10.7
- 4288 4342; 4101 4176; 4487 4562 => 0.17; 10.1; 8.88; 10.8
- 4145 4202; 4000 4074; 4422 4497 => -0.02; 9.76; 10.2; 10.5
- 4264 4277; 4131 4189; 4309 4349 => -0.01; 10.2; 9.62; 9.12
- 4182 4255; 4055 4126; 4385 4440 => 0.00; 9.72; 9.86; 10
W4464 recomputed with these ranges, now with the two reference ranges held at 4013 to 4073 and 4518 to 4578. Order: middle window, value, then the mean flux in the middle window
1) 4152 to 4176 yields -0.72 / 10.3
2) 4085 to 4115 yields 0.74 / 9.67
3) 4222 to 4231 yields 1.08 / 8.94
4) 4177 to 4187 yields 0.08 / 9.99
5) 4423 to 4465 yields 0.91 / 10.4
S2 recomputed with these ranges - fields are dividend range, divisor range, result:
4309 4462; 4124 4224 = 1.07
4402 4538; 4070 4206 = 1.23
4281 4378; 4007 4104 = 1.08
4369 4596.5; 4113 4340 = 1.22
